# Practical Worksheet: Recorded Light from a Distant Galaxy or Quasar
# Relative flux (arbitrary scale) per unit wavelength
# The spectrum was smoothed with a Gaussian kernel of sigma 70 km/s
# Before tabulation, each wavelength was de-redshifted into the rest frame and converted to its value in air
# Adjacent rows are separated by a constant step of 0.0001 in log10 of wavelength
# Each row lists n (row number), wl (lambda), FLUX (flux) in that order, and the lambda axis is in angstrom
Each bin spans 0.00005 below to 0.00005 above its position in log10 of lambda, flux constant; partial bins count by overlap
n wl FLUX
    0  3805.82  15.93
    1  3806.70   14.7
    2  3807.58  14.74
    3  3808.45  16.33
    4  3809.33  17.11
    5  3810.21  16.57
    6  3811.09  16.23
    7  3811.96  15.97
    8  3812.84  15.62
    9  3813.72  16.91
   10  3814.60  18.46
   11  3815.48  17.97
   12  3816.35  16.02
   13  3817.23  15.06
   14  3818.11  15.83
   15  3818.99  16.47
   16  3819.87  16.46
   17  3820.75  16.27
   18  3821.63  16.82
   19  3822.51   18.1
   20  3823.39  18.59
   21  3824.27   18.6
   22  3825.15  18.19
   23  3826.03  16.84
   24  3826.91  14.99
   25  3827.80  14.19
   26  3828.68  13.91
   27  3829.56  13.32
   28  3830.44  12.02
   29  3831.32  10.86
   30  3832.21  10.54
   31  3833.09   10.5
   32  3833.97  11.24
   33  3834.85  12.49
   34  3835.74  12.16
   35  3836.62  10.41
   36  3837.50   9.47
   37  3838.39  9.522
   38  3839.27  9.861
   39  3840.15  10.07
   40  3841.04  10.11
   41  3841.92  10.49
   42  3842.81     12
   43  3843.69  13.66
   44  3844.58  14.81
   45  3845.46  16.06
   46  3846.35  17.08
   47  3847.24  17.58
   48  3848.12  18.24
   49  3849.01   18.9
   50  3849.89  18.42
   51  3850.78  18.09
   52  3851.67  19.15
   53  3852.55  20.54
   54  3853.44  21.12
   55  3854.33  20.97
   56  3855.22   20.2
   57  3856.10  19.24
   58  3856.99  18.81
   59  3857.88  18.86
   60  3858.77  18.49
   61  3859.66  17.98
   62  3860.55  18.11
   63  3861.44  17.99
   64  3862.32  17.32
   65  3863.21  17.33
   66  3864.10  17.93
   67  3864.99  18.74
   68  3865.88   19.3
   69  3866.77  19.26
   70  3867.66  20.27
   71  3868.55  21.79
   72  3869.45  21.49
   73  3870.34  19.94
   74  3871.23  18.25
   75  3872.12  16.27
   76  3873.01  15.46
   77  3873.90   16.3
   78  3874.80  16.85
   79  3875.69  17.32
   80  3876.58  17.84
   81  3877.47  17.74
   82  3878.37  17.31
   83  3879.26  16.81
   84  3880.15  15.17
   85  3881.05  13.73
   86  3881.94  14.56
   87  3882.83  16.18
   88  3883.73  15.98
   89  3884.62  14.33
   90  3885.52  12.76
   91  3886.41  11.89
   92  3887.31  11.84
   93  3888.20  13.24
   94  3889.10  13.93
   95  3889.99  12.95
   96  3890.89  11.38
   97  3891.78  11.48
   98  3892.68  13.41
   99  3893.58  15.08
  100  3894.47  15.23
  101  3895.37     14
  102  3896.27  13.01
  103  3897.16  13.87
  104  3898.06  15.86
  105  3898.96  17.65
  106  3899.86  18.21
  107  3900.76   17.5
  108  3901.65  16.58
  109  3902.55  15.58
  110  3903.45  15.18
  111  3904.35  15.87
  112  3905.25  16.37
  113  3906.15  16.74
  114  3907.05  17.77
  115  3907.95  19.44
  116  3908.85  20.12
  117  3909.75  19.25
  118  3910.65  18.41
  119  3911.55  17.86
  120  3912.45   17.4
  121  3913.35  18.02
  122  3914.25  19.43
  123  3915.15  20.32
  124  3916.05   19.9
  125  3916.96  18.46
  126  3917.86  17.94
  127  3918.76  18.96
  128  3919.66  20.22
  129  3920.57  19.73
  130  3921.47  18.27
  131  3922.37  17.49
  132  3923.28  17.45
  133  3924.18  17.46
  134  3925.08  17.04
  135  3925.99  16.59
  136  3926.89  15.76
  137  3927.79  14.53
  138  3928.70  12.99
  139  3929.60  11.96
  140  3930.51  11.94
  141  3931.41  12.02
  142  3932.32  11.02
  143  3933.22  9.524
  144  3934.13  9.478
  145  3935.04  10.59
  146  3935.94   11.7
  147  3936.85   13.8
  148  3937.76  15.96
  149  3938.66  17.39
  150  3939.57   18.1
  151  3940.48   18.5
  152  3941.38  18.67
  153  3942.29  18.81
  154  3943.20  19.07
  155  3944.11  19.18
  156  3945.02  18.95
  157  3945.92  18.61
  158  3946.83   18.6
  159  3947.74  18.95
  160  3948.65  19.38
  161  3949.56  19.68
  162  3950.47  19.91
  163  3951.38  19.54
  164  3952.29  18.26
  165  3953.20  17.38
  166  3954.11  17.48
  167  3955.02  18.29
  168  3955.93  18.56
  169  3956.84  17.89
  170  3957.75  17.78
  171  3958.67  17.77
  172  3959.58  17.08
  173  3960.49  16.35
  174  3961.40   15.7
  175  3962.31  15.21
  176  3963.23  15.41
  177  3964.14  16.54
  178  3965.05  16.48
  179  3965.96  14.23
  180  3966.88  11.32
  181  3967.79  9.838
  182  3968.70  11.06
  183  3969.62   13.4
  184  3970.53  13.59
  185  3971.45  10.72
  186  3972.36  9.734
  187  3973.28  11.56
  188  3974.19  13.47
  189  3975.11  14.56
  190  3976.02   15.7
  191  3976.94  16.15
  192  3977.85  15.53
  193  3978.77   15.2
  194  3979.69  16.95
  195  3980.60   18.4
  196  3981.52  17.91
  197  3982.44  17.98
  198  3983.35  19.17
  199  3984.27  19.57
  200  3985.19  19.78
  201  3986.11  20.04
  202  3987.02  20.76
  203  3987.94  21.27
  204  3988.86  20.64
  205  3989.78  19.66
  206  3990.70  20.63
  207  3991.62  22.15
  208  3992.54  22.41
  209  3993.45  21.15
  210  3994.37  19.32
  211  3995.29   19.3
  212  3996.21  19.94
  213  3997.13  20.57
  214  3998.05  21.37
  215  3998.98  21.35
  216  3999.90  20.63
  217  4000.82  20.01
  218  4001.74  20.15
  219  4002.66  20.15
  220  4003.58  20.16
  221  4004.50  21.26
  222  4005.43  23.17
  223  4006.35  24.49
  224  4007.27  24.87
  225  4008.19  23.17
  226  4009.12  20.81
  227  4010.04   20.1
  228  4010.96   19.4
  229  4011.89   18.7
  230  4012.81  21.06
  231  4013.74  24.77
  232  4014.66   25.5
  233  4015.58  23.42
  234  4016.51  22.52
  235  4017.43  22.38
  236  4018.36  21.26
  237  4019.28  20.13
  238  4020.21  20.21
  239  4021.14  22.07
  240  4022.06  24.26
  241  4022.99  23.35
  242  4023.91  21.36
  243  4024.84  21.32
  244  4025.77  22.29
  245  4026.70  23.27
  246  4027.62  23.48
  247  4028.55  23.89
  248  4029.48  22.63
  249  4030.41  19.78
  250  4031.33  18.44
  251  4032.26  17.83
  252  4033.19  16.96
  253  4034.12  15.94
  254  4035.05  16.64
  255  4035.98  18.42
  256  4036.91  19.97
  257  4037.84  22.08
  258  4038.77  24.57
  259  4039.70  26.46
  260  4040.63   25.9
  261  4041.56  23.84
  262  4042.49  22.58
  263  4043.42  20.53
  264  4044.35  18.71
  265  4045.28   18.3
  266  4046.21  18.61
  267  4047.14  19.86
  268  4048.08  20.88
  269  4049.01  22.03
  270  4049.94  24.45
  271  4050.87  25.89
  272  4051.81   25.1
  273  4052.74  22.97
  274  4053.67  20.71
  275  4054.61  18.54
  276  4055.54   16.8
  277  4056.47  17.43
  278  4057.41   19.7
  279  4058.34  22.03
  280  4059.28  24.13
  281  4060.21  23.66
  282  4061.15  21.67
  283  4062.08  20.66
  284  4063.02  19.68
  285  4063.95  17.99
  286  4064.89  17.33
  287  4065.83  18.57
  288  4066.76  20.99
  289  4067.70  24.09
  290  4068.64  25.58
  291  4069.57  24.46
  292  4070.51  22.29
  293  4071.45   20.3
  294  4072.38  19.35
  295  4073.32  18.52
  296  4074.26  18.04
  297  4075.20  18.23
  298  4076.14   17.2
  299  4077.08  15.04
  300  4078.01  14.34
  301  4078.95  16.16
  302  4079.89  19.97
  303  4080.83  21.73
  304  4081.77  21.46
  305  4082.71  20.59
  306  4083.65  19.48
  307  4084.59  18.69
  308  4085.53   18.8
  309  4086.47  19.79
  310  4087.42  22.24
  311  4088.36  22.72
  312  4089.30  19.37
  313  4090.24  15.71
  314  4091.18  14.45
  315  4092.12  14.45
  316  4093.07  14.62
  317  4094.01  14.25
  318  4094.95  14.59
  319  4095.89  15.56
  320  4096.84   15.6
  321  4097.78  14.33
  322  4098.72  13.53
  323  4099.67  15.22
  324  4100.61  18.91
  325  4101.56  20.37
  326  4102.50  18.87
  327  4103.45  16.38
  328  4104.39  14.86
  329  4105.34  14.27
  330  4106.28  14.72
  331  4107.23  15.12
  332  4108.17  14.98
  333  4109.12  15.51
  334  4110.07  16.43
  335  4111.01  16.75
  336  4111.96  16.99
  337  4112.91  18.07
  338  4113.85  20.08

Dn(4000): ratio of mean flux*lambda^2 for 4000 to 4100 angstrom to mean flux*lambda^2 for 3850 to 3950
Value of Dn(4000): 1.30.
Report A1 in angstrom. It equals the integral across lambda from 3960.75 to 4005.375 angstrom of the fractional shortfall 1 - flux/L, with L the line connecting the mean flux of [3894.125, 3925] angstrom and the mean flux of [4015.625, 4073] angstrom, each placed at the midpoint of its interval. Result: 4.78 angstrom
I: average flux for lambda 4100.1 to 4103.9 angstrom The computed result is 18.6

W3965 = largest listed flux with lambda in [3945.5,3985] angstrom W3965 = 19.91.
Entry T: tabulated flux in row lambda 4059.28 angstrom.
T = 24.13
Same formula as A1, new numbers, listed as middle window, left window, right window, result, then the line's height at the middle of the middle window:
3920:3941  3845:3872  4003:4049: 5.5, 20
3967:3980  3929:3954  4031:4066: 3.2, 17.5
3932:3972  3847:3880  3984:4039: 8.0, 20.1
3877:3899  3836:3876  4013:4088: 4.0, 17.5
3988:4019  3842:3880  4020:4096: -2.8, 19.6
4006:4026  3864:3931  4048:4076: -2.4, 19.8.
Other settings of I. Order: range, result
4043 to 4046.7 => 19.1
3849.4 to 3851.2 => 18.3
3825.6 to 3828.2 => 15.3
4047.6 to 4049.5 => 21.5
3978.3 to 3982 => 17.1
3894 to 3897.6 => 14.1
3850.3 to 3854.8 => 19.9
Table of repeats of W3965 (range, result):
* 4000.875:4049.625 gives 26.46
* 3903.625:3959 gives 20.32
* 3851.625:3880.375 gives 21.79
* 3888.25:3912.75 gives 20.12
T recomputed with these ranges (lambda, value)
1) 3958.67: 17.77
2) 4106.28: 14.72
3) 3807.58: 14.74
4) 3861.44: 17.99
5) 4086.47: 19.79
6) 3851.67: 19.15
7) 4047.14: 19.86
